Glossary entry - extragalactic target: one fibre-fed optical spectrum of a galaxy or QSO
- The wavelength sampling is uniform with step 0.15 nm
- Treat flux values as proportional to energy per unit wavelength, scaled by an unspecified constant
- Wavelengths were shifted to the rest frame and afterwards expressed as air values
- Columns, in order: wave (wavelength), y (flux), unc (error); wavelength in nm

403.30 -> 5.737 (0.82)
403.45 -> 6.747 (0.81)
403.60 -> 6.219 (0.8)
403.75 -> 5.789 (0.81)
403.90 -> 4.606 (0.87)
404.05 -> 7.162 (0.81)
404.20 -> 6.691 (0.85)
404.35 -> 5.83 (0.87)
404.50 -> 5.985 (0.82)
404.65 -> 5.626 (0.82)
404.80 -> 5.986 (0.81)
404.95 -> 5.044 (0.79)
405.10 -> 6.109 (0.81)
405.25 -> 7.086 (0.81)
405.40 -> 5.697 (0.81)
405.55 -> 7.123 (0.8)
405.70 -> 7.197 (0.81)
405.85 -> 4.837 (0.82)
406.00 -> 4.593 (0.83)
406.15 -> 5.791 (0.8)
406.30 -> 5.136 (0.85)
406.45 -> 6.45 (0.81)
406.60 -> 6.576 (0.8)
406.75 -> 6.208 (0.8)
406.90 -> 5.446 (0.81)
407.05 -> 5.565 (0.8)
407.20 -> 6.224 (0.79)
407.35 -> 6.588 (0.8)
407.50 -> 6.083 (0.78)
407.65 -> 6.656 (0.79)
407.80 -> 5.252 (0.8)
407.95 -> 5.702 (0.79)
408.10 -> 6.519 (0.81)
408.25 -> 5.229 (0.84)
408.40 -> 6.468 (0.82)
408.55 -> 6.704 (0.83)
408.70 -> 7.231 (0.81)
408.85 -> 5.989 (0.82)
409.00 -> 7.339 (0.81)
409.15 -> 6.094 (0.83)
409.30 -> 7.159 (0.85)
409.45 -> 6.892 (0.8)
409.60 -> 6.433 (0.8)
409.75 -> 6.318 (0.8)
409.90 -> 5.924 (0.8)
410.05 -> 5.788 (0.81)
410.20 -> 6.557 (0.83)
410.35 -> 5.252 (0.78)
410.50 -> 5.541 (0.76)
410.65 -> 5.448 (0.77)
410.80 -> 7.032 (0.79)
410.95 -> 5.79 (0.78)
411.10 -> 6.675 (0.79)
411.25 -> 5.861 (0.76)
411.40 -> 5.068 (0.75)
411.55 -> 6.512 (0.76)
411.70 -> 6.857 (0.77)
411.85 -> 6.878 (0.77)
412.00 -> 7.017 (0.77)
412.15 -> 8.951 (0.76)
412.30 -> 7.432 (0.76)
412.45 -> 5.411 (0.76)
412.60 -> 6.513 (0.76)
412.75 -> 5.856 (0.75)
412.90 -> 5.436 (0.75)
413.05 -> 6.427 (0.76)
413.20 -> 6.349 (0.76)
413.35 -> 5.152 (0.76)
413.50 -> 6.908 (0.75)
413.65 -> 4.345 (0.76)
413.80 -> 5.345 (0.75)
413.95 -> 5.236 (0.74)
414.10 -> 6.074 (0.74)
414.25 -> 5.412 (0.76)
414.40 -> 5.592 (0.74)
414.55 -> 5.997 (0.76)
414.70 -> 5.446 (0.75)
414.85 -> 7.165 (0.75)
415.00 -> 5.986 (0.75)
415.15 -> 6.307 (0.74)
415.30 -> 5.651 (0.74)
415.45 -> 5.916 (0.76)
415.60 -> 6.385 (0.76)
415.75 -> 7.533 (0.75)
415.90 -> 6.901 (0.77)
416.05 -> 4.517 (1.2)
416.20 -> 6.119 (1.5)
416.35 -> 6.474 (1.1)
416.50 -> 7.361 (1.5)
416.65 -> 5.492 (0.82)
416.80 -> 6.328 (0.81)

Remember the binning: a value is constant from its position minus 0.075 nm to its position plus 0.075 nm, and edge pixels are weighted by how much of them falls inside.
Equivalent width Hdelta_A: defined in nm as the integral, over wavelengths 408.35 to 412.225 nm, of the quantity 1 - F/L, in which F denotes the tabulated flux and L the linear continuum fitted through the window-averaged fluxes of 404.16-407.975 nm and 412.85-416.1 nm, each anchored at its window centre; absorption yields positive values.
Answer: -0.33 nm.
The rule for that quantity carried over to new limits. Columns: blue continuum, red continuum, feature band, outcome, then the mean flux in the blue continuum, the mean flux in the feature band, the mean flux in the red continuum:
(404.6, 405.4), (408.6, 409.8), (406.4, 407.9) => 0.056 nm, 5.96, 6.09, 6.69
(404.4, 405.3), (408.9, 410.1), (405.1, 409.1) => 0.043 nm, 5.94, 6.14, 6.5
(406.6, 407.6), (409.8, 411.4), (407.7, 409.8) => -0.129 nm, 6.08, 6.38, 5.95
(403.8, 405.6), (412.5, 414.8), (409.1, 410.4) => -0.089 nm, 6.06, 6.29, 5.75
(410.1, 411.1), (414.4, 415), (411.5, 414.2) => -0.091 nm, 5.99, 6.25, 6.1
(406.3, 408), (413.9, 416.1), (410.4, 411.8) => -0.012 nm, 6.03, 6.09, 6.03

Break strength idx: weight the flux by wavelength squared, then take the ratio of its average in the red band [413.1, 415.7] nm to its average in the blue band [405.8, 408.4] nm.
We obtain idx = 1.0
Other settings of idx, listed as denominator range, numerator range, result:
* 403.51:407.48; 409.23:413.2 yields 1.09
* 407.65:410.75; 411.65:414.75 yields 1.01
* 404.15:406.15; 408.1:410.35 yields 1.09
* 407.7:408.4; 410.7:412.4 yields 1.18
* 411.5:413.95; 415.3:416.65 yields 1.02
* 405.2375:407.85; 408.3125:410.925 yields 1.07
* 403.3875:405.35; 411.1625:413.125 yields 1.11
